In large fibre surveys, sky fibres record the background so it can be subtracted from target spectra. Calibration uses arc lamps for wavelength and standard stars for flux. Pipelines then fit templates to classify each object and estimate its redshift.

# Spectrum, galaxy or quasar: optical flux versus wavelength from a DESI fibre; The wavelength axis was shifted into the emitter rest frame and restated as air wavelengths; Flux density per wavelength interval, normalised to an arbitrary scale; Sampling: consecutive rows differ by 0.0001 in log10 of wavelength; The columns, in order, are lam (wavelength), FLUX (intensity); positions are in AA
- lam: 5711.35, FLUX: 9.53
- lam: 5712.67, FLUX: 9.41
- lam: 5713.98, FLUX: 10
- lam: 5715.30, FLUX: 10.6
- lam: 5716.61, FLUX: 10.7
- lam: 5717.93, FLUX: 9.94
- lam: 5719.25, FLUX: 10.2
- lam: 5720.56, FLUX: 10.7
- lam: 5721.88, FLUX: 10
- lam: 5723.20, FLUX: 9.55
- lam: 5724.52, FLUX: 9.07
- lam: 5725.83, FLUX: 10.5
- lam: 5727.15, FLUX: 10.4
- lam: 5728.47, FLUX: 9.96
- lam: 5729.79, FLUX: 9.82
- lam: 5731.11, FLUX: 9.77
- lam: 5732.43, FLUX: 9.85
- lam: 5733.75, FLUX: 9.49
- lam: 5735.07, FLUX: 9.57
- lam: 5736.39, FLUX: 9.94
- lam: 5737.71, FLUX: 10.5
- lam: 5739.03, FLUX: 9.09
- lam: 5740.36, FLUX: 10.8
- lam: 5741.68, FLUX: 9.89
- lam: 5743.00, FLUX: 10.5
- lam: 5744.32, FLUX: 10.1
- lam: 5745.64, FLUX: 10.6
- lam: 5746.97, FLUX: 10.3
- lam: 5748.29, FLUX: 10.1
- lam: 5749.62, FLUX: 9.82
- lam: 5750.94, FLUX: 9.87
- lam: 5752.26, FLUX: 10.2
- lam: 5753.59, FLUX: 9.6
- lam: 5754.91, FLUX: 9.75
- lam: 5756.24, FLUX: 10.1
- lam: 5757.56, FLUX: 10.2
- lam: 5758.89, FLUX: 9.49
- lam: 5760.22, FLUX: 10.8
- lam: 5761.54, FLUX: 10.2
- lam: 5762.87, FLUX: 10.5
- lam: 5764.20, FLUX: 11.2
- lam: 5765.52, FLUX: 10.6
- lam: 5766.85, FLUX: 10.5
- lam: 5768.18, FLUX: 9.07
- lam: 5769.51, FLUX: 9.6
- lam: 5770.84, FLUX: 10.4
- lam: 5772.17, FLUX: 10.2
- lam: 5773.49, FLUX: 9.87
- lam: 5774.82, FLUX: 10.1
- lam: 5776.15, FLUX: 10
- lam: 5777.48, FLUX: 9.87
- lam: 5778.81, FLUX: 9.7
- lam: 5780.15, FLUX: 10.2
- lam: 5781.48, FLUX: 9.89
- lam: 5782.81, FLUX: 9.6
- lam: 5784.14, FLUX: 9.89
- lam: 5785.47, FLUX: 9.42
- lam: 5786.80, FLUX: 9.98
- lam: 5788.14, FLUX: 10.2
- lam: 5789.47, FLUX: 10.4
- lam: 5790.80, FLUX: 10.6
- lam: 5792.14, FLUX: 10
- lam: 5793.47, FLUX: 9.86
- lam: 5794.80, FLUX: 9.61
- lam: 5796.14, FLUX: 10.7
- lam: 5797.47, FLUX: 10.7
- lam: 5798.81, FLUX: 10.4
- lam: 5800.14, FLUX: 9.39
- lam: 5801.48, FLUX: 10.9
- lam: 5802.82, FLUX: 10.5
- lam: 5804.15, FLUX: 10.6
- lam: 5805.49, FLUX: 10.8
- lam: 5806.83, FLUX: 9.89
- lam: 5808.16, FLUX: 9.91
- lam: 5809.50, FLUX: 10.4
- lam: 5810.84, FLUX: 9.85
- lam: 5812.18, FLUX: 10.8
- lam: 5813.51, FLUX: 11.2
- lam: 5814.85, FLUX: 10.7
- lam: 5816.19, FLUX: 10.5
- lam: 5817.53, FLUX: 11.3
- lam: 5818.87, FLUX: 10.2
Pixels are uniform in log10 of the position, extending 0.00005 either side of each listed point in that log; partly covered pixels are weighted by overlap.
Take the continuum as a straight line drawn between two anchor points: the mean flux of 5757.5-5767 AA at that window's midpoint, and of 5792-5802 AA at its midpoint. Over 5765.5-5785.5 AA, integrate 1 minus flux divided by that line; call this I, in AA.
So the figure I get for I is 0.8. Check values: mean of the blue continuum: 10.4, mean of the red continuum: 10.2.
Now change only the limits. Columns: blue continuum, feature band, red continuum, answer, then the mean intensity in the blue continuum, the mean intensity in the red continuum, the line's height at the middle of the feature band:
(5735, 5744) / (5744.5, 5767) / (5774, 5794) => -0.4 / 10.1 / 9.98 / 10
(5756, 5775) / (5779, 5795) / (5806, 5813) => 0.4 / 10.2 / 10.2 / 10.2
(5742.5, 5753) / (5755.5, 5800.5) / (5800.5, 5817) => 1.0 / 10.2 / 10.5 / 10.3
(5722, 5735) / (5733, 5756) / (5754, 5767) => 0.1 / 9.82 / 10.3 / 10.1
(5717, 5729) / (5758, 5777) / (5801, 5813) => 0.1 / 10.1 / 10.4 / 10.2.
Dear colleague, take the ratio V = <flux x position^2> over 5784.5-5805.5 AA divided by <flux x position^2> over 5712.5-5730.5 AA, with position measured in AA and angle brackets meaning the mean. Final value 1.04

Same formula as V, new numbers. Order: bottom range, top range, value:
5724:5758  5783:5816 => 1.05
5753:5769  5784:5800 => 1.01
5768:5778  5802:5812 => 1.05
